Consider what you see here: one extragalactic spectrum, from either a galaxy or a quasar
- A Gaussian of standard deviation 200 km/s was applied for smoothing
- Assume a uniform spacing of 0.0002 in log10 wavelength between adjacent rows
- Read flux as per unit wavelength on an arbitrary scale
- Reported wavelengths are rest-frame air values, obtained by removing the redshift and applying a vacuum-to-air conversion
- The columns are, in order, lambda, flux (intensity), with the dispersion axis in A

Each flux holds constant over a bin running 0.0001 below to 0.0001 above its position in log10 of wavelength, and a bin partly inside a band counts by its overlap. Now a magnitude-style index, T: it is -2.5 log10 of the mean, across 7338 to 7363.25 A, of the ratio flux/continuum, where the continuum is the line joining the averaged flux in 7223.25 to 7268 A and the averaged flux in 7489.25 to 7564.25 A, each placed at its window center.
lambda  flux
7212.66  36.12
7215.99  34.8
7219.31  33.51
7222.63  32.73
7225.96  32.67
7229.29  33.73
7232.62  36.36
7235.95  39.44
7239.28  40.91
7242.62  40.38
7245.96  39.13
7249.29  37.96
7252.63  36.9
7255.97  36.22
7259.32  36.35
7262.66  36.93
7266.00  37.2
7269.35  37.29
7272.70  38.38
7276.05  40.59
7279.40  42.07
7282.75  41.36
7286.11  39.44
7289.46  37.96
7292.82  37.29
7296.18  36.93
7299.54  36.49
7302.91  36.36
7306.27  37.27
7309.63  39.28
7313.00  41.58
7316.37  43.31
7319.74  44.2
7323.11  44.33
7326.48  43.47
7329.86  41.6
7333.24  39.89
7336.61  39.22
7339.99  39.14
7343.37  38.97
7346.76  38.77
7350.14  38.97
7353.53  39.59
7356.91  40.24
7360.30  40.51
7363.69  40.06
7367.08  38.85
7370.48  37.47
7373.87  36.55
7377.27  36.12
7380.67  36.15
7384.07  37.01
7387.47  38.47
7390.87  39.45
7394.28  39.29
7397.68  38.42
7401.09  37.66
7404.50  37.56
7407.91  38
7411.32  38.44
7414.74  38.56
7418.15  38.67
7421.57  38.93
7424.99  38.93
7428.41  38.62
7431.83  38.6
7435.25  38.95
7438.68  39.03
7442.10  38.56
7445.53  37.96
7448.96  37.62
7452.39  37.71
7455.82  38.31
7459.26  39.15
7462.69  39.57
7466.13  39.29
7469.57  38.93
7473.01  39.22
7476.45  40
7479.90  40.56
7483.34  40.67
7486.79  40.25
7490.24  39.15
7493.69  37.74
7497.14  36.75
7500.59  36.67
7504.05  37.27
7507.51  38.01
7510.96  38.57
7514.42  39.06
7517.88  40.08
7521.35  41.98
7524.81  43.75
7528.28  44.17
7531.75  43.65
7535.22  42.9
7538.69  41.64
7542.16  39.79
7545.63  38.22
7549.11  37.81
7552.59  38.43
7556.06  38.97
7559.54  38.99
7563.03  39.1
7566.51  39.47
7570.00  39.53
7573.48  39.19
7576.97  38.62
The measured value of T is -0.04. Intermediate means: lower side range 37.1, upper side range 39.7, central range 39.5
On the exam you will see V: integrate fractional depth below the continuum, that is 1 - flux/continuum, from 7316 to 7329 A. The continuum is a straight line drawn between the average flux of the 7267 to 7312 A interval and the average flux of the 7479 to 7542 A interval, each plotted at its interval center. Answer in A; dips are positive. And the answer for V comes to -1.7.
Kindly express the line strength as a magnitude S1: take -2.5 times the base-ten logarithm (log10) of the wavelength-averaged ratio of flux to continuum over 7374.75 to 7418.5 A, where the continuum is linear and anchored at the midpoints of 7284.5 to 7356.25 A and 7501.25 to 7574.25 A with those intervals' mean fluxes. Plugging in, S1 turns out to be 0.05 mag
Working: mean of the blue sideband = 39.7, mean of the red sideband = 40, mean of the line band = 37.9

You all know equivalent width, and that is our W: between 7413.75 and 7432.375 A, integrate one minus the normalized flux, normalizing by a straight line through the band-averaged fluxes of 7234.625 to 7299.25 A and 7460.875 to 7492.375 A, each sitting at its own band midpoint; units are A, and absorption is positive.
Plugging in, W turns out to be 0.32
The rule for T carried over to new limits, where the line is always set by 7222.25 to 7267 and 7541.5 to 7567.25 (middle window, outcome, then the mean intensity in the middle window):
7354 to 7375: -0.04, 39.1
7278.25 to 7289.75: -0.09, 40.4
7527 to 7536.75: -0.13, 43.5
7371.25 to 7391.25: 0.02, 37.2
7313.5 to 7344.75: -0.11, 41.6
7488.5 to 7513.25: 0.02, 37.8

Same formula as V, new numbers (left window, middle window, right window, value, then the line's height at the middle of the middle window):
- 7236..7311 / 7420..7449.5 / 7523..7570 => 0.7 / 39.6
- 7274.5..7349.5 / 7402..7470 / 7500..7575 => 2.4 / 39.9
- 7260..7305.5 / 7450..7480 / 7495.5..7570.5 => 0.2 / 39.4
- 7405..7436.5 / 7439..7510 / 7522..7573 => 1.3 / 39.4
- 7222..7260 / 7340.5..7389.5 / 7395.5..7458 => -0.7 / 37.9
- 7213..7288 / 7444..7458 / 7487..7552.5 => 0.5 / 39.2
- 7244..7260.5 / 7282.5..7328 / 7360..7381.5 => -2.8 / 37.6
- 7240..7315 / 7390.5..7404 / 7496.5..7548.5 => 0.3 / 39.3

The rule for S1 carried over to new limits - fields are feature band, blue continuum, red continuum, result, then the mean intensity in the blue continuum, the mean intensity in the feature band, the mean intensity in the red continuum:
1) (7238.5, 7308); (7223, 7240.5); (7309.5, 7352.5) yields 0.00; 36.2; 38.2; 41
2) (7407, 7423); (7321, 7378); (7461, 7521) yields 0.02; 39.7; 38.5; 39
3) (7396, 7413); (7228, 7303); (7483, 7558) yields 0.03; 38.1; 38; 39.8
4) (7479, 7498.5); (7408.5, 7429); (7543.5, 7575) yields -0.01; 38.7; 39.2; 38.9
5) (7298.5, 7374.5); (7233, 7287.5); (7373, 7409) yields -0.05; 38.7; 39.9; 37.7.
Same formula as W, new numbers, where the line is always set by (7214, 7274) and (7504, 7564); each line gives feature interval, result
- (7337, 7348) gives -0.3 A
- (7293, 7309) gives 0.2 A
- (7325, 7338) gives -1.1 A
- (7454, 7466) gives 0.1 A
